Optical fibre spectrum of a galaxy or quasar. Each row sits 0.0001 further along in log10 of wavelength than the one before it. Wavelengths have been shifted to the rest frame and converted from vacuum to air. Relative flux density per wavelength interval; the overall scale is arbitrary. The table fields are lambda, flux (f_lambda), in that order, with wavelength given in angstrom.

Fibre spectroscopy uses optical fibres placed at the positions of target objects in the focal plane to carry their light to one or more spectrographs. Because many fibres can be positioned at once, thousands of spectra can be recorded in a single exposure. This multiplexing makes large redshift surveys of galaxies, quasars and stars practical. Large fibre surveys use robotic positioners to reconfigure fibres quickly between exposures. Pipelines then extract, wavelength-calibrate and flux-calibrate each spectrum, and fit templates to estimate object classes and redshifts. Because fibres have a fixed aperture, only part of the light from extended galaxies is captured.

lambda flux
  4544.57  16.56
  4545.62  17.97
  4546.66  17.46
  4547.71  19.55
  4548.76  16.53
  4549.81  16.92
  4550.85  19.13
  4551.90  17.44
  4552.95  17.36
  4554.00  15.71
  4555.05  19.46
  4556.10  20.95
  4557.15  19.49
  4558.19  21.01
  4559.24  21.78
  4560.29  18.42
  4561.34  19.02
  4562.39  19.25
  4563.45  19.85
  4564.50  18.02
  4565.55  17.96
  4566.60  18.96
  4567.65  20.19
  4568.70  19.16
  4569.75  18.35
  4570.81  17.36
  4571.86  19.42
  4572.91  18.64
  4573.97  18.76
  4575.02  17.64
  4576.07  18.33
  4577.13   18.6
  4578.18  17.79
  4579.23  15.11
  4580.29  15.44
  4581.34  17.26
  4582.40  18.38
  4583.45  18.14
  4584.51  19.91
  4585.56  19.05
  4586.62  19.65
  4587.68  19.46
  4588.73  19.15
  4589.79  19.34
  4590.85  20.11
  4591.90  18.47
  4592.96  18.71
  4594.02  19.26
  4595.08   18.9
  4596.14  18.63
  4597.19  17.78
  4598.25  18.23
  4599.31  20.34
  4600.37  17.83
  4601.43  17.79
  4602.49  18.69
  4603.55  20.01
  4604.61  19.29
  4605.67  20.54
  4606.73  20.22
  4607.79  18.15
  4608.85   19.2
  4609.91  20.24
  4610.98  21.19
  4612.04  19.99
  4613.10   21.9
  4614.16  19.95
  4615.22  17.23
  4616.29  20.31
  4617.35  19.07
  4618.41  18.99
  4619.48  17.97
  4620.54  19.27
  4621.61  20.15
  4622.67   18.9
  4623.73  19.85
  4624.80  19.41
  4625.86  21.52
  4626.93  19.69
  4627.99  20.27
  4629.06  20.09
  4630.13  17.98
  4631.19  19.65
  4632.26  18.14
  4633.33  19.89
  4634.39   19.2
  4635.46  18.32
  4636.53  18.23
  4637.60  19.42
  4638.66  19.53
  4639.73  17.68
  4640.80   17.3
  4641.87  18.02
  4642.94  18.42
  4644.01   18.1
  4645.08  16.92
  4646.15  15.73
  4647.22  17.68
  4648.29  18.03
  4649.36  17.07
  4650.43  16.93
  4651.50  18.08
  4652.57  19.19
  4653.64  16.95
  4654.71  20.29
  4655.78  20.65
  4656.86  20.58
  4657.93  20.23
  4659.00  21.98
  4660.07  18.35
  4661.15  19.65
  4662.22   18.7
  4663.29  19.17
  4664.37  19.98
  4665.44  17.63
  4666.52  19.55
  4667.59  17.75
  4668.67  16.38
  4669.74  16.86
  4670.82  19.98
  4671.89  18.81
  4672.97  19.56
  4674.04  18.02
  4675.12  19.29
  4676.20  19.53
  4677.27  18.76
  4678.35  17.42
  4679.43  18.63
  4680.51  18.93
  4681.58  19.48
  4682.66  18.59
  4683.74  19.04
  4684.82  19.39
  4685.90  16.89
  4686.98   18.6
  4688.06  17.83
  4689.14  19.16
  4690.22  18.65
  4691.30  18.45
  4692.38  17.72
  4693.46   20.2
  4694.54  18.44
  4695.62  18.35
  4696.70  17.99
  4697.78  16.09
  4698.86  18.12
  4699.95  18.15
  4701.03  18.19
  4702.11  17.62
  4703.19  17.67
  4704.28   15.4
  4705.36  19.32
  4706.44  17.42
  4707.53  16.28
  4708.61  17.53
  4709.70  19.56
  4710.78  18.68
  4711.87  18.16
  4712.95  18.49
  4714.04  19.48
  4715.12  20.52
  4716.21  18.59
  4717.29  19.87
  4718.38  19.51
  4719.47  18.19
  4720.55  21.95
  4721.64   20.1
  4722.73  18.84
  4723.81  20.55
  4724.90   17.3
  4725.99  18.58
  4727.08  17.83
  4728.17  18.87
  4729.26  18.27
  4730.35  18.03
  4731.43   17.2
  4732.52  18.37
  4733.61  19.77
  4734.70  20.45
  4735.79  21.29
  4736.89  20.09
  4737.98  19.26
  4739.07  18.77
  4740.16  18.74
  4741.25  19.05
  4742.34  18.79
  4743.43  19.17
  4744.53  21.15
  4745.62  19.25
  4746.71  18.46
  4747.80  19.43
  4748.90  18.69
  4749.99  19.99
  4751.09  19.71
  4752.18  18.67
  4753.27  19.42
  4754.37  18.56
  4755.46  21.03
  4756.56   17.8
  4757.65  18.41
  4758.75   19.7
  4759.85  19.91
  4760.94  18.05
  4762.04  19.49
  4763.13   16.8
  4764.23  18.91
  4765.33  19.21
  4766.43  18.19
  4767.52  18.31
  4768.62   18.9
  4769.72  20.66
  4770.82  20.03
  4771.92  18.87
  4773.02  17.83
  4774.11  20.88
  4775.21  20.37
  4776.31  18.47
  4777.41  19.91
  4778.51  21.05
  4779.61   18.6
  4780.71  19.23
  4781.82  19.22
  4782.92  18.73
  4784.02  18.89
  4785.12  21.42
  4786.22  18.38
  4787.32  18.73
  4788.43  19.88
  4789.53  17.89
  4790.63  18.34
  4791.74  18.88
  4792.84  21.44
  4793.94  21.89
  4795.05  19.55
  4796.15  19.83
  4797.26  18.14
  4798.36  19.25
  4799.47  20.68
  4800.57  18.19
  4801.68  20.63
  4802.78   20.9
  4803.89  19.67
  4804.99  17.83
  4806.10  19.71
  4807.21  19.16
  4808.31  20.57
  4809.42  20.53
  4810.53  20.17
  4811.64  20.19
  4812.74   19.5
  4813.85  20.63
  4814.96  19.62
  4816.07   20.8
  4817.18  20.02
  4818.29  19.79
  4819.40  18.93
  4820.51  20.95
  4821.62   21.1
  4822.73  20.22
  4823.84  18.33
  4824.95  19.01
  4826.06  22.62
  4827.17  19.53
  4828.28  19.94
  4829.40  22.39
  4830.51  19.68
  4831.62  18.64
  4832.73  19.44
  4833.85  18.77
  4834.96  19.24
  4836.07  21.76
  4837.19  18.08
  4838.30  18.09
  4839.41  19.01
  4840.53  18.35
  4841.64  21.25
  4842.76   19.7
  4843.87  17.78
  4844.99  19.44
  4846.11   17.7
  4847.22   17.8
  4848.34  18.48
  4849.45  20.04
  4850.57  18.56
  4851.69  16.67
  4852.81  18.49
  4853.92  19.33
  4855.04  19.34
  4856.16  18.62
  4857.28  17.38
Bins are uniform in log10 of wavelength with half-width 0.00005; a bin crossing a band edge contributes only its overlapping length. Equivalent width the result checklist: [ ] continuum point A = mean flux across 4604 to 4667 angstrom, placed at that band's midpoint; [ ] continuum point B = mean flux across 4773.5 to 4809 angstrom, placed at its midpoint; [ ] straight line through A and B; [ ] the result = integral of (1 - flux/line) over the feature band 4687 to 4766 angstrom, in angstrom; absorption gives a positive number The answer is 2.4 angstrom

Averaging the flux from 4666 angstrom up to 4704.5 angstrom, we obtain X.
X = 18.3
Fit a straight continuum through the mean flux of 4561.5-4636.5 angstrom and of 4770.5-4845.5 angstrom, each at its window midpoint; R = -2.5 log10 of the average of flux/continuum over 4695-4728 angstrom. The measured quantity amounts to 0.05 mag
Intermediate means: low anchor 19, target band 18.5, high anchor 19.7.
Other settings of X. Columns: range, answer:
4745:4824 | 19.5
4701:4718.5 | 18.3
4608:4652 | 18.9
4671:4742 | 18.7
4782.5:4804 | 19.6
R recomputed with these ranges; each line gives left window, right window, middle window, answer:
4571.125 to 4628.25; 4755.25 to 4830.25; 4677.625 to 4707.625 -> 0.066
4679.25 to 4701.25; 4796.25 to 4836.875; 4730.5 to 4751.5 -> -0.018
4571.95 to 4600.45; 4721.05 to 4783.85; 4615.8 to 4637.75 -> -0.039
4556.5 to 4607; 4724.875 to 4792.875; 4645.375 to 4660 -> 0.015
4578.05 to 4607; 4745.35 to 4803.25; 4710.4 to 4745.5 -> -0.002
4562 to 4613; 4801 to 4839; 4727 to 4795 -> 0.022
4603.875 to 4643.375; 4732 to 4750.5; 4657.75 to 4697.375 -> 0.037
